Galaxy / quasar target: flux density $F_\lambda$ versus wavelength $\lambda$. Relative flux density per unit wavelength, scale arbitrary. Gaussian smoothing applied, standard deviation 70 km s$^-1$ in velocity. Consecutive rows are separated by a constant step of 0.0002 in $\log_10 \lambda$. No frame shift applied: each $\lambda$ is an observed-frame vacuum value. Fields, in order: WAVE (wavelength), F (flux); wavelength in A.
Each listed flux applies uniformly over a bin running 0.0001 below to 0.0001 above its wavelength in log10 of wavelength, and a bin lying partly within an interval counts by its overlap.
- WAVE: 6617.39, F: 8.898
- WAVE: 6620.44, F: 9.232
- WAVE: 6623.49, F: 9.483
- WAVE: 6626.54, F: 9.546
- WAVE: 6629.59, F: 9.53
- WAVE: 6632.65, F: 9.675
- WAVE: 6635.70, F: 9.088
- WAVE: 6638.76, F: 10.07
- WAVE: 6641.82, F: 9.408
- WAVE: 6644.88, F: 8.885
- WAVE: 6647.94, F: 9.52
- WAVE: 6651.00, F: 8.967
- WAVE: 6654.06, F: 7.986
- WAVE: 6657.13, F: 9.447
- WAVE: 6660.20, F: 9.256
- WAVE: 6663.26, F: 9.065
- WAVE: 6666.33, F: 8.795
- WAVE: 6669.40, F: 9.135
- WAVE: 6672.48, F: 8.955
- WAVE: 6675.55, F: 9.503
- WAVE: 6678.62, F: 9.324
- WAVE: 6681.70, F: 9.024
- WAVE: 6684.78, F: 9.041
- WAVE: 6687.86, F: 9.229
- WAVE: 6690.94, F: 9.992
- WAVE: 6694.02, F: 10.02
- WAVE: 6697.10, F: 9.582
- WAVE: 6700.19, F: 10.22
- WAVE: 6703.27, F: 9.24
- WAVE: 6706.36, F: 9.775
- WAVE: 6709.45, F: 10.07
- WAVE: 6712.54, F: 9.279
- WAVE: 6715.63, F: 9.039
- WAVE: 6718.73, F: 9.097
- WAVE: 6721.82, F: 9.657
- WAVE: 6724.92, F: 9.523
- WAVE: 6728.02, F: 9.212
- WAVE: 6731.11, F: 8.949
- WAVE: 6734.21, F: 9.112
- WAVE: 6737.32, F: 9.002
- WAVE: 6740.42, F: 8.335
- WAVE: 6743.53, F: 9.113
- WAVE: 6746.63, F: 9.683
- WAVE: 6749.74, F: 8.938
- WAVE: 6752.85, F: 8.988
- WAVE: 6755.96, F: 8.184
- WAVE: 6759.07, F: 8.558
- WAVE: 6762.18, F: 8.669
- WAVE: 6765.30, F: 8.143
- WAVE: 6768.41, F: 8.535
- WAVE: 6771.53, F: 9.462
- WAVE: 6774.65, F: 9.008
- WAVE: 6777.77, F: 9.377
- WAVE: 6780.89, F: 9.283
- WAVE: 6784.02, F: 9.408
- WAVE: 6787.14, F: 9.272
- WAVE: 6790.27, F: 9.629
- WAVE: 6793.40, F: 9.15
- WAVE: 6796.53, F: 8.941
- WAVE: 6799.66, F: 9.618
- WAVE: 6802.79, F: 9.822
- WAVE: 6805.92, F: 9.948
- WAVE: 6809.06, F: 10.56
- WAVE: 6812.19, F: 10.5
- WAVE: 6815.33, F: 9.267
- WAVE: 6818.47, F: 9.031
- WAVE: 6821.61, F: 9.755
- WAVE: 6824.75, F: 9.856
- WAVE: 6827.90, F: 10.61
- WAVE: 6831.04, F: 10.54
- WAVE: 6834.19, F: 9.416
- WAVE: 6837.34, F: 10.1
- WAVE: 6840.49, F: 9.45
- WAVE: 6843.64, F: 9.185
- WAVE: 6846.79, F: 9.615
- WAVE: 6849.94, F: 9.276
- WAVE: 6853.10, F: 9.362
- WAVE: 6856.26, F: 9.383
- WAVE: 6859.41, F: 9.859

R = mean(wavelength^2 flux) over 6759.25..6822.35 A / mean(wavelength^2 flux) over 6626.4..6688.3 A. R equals 1.06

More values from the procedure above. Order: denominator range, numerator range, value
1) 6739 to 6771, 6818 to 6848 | 1.15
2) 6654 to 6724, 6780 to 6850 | 1.07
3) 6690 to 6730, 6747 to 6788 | 0.95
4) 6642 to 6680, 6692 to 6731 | 1.07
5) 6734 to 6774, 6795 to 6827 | 1.12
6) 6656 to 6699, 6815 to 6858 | 1.08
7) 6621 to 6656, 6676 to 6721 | 1.04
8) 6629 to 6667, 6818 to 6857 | 1.11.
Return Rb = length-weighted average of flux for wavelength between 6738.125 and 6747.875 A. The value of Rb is 9.02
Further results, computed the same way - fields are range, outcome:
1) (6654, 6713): 9.38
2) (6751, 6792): 8.96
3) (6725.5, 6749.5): 9.07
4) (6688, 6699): 9.8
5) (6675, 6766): 9.22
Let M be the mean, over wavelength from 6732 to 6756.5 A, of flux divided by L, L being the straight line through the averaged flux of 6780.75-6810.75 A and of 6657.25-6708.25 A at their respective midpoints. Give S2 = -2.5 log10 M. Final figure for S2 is 0.06 mag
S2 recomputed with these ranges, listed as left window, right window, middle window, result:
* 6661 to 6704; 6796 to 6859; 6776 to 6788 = 0.032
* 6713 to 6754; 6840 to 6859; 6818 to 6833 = -0.074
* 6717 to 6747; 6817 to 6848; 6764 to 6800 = 0.036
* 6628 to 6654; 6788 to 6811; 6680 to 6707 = -0.015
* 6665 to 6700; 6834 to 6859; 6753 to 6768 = 0.118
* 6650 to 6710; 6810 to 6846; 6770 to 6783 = 0.040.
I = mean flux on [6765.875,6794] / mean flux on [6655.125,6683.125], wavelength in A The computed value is 1.0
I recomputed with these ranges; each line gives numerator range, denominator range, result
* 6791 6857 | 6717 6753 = 1.06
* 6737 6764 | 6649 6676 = 0.98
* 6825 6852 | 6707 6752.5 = 1.06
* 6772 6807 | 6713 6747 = 1.03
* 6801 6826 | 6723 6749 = 1.08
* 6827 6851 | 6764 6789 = 1.08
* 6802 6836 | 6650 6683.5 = 1.10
